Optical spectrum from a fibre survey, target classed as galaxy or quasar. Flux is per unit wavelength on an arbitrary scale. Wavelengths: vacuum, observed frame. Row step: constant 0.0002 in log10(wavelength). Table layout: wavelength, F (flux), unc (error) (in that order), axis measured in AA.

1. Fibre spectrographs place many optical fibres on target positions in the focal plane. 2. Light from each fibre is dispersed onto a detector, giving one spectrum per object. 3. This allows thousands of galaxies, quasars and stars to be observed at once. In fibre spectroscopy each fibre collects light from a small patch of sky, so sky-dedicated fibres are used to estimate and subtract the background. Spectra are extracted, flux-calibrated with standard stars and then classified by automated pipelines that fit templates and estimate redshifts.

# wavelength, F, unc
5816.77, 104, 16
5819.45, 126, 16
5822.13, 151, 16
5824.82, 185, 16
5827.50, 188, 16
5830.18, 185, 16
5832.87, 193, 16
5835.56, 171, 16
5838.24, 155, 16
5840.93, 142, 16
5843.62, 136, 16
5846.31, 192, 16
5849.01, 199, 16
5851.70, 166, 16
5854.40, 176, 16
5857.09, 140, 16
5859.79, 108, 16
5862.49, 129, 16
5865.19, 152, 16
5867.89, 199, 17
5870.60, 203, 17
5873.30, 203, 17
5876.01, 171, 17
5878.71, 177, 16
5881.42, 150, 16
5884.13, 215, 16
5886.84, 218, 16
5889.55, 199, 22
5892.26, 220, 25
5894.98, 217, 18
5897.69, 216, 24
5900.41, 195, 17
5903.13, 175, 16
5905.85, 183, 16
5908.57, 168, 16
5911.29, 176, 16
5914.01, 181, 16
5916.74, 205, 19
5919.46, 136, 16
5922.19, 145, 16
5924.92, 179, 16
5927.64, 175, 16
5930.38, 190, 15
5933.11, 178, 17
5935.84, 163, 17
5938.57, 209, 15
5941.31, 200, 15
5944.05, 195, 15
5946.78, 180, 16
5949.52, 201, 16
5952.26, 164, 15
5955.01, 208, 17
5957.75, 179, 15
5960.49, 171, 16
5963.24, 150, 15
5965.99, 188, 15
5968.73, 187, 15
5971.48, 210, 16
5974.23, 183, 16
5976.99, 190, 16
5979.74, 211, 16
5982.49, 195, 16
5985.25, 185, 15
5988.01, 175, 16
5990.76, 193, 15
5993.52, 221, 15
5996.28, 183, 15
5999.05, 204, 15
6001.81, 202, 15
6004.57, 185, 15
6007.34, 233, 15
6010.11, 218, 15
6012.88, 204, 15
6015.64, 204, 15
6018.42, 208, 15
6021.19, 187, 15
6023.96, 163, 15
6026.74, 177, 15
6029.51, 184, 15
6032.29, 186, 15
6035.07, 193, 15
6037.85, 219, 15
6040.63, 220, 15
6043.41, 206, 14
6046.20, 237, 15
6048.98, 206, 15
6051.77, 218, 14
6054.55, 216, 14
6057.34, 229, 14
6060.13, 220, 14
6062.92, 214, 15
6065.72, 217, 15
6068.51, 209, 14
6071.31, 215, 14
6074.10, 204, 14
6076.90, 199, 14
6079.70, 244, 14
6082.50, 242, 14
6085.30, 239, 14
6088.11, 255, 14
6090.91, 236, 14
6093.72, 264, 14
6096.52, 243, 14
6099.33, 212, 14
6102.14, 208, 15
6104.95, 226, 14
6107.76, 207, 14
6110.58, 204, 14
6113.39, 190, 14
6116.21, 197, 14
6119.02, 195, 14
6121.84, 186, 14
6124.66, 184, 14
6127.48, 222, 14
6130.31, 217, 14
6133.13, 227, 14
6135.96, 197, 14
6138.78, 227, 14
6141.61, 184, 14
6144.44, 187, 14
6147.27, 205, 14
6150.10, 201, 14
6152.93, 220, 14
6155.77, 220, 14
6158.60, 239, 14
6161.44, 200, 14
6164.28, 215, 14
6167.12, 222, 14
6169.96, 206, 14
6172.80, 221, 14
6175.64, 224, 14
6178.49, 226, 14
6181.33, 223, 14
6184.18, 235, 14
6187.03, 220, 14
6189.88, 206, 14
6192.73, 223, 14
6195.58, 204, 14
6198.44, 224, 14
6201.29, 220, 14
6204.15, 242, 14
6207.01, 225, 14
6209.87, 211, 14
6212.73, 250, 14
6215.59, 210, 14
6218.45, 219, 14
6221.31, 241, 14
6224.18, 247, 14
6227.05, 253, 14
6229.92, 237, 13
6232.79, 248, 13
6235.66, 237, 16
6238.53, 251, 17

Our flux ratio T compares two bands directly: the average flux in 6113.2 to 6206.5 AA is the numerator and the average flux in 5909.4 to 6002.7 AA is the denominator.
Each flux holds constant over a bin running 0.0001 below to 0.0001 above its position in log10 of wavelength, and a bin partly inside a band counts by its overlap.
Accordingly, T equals 1.1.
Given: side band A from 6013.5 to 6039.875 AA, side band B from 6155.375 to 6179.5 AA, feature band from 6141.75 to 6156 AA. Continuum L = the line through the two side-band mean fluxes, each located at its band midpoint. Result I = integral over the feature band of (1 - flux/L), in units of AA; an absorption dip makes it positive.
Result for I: 0.8 AA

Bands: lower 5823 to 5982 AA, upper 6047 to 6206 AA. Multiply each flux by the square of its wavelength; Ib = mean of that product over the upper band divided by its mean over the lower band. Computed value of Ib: 1.29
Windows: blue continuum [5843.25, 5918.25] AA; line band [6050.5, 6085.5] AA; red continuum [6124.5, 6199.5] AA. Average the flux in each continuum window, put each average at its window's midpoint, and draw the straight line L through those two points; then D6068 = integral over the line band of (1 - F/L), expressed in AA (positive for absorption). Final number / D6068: -2.81 AA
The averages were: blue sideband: 182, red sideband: 214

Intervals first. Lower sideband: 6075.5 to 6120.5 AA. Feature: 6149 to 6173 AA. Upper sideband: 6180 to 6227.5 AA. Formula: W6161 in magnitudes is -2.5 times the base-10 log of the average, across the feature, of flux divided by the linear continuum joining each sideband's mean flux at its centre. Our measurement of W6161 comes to 0.04 mag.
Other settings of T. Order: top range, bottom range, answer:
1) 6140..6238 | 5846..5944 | 1.23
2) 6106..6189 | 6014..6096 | 0.98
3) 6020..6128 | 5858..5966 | 1.17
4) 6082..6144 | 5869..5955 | 1.15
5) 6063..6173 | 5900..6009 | 1.15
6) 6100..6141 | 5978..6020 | 1.02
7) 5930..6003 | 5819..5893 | 1.09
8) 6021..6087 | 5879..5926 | 1.13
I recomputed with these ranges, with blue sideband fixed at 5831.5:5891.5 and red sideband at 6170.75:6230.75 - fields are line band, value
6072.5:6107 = -3.56 AA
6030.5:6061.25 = -1.70 AA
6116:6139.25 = 1.03 AA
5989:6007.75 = -0.61 AA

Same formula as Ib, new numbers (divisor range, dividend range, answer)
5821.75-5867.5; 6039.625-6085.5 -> 1.44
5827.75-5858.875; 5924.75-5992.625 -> 1.15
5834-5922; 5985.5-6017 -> 1.19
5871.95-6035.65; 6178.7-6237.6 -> 1.31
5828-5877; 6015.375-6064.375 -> 1.30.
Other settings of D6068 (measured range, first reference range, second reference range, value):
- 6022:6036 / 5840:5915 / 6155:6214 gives 1.4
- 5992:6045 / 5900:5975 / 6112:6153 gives -2.9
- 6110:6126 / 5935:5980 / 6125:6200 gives 1.3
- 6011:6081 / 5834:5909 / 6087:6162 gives -1.7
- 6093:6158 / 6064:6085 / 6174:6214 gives 3.5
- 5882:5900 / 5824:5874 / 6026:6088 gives -3.2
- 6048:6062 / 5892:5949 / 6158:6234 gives -0.9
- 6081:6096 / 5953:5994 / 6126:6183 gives -3.1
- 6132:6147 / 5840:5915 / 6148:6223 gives 0.7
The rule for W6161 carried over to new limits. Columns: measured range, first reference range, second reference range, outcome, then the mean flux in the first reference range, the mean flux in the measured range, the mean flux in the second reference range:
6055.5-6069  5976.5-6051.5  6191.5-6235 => -0.06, 200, 218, 230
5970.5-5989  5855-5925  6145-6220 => -0.01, 179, 193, 219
